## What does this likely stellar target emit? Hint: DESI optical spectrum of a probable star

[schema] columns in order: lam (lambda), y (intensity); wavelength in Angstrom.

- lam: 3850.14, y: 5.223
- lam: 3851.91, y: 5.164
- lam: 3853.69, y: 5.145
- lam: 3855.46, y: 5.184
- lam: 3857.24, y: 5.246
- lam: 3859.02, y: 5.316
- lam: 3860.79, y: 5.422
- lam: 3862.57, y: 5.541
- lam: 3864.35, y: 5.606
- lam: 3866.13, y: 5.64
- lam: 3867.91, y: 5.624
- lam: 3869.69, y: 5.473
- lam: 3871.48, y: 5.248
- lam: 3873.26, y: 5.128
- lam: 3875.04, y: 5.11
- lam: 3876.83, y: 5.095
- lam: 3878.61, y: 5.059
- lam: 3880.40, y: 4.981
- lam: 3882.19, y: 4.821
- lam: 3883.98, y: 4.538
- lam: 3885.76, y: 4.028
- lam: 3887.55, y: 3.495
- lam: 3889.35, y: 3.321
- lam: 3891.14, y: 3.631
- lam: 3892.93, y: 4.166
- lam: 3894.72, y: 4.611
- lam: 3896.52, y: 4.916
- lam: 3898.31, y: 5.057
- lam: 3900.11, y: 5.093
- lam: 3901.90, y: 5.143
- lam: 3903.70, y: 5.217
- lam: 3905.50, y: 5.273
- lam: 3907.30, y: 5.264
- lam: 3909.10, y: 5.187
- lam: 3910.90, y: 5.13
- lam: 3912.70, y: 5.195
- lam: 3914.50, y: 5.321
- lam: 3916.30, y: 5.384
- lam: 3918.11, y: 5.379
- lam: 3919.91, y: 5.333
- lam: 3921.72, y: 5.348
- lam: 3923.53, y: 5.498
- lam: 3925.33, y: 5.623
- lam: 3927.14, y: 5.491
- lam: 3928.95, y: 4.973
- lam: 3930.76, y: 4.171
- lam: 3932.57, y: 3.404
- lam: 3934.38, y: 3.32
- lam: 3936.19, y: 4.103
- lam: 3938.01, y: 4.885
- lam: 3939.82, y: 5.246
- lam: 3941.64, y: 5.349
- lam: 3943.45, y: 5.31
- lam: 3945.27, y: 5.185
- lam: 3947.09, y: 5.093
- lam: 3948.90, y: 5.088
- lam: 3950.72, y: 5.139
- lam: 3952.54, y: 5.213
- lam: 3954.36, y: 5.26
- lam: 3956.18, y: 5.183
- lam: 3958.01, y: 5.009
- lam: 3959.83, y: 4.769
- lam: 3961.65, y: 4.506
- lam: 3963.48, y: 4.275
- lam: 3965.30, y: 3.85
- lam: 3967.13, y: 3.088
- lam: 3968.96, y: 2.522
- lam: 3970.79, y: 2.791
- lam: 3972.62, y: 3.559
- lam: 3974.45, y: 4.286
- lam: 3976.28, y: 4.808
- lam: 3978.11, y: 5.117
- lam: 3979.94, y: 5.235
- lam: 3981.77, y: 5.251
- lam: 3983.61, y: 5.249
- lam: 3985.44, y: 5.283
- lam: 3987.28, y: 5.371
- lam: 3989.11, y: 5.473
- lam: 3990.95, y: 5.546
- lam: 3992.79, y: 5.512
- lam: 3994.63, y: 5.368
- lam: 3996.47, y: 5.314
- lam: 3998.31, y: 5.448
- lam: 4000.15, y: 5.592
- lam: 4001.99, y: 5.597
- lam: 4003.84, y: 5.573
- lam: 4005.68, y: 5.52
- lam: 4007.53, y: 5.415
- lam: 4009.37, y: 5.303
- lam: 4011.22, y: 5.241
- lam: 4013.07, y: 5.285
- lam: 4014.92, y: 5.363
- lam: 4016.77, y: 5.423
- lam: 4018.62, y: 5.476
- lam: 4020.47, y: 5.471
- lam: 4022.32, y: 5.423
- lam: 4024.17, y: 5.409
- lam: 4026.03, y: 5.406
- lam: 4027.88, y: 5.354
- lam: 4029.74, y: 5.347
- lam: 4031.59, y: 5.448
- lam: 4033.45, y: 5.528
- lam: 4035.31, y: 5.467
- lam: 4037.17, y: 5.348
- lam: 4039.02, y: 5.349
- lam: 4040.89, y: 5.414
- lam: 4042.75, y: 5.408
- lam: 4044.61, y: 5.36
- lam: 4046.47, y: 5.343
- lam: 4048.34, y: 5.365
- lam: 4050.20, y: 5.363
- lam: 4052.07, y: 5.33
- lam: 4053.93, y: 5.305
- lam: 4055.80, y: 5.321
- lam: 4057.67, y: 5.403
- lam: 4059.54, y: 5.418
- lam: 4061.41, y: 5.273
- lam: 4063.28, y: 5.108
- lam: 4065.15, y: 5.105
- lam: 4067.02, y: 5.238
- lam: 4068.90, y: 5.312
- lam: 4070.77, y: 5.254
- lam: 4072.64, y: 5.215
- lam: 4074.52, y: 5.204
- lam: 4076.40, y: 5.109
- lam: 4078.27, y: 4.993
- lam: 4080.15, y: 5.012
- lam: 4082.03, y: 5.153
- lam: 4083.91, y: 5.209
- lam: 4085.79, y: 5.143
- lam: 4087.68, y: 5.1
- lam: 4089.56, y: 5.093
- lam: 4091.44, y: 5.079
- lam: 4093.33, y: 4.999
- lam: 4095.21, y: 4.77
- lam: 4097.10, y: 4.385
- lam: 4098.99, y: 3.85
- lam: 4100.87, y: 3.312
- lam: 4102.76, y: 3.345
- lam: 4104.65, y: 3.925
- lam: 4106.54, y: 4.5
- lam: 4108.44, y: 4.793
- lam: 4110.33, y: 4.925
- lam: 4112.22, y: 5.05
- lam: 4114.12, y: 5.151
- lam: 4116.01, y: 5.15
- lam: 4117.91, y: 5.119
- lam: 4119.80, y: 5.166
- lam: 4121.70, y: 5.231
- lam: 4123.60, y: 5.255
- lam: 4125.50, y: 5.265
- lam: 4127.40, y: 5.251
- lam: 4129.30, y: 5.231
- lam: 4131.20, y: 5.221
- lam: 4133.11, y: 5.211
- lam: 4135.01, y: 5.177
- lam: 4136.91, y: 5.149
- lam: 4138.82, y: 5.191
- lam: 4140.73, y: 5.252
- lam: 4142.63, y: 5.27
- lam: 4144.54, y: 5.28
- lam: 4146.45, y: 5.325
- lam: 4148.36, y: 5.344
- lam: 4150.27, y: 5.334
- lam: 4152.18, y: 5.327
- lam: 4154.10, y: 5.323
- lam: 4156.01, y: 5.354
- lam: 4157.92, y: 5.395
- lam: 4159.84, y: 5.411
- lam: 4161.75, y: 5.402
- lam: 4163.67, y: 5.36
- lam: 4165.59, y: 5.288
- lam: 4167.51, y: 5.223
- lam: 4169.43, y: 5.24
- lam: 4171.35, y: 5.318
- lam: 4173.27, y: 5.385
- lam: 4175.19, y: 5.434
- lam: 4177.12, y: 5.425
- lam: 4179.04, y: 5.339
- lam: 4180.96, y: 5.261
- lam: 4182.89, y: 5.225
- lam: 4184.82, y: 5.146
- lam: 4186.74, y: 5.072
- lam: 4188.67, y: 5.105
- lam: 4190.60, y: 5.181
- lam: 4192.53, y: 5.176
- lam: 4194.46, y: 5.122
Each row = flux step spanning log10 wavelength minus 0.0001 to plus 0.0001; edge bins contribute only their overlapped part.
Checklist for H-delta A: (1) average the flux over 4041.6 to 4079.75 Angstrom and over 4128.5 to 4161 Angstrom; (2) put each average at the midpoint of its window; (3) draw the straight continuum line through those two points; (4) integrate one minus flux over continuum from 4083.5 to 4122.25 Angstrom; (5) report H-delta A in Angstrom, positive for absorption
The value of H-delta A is 4.1 Angstrom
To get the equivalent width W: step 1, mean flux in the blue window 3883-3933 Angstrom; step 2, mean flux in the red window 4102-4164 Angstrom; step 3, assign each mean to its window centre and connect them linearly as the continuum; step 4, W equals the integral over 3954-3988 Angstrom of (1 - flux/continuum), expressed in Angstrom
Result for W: 3.1 Angstrom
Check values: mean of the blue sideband 4.84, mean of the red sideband 5.12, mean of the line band 4.48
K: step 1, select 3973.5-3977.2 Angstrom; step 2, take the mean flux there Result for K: 4.54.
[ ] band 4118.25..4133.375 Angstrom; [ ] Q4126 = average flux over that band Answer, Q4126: 5.22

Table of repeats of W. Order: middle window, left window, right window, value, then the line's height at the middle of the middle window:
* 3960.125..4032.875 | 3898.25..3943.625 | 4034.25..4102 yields 0.7 Angstrom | 5.07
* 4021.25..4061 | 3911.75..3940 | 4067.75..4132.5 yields -3.9 Angstrom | 4.91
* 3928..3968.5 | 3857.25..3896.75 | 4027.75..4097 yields 3.0 Angstrom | 5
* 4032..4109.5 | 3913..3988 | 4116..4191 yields 0.4 Angstrom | 5.06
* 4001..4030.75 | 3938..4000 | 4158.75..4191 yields -2.8 Angstrom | 4.95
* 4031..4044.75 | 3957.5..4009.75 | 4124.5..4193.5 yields -1.2 Angstrom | 4.98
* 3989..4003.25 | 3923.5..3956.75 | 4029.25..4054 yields -0.9 Angstrom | 5.17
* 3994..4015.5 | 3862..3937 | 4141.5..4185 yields -1.5 Angstrom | 5.07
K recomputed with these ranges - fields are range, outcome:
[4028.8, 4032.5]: 5.4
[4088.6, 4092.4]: 5.09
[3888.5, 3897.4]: 4.13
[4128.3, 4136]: 5.21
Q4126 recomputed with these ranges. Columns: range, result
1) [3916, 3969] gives 4.79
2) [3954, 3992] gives 4.59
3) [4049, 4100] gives 5.1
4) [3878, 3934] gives 4.83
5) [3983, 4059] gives 5.4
